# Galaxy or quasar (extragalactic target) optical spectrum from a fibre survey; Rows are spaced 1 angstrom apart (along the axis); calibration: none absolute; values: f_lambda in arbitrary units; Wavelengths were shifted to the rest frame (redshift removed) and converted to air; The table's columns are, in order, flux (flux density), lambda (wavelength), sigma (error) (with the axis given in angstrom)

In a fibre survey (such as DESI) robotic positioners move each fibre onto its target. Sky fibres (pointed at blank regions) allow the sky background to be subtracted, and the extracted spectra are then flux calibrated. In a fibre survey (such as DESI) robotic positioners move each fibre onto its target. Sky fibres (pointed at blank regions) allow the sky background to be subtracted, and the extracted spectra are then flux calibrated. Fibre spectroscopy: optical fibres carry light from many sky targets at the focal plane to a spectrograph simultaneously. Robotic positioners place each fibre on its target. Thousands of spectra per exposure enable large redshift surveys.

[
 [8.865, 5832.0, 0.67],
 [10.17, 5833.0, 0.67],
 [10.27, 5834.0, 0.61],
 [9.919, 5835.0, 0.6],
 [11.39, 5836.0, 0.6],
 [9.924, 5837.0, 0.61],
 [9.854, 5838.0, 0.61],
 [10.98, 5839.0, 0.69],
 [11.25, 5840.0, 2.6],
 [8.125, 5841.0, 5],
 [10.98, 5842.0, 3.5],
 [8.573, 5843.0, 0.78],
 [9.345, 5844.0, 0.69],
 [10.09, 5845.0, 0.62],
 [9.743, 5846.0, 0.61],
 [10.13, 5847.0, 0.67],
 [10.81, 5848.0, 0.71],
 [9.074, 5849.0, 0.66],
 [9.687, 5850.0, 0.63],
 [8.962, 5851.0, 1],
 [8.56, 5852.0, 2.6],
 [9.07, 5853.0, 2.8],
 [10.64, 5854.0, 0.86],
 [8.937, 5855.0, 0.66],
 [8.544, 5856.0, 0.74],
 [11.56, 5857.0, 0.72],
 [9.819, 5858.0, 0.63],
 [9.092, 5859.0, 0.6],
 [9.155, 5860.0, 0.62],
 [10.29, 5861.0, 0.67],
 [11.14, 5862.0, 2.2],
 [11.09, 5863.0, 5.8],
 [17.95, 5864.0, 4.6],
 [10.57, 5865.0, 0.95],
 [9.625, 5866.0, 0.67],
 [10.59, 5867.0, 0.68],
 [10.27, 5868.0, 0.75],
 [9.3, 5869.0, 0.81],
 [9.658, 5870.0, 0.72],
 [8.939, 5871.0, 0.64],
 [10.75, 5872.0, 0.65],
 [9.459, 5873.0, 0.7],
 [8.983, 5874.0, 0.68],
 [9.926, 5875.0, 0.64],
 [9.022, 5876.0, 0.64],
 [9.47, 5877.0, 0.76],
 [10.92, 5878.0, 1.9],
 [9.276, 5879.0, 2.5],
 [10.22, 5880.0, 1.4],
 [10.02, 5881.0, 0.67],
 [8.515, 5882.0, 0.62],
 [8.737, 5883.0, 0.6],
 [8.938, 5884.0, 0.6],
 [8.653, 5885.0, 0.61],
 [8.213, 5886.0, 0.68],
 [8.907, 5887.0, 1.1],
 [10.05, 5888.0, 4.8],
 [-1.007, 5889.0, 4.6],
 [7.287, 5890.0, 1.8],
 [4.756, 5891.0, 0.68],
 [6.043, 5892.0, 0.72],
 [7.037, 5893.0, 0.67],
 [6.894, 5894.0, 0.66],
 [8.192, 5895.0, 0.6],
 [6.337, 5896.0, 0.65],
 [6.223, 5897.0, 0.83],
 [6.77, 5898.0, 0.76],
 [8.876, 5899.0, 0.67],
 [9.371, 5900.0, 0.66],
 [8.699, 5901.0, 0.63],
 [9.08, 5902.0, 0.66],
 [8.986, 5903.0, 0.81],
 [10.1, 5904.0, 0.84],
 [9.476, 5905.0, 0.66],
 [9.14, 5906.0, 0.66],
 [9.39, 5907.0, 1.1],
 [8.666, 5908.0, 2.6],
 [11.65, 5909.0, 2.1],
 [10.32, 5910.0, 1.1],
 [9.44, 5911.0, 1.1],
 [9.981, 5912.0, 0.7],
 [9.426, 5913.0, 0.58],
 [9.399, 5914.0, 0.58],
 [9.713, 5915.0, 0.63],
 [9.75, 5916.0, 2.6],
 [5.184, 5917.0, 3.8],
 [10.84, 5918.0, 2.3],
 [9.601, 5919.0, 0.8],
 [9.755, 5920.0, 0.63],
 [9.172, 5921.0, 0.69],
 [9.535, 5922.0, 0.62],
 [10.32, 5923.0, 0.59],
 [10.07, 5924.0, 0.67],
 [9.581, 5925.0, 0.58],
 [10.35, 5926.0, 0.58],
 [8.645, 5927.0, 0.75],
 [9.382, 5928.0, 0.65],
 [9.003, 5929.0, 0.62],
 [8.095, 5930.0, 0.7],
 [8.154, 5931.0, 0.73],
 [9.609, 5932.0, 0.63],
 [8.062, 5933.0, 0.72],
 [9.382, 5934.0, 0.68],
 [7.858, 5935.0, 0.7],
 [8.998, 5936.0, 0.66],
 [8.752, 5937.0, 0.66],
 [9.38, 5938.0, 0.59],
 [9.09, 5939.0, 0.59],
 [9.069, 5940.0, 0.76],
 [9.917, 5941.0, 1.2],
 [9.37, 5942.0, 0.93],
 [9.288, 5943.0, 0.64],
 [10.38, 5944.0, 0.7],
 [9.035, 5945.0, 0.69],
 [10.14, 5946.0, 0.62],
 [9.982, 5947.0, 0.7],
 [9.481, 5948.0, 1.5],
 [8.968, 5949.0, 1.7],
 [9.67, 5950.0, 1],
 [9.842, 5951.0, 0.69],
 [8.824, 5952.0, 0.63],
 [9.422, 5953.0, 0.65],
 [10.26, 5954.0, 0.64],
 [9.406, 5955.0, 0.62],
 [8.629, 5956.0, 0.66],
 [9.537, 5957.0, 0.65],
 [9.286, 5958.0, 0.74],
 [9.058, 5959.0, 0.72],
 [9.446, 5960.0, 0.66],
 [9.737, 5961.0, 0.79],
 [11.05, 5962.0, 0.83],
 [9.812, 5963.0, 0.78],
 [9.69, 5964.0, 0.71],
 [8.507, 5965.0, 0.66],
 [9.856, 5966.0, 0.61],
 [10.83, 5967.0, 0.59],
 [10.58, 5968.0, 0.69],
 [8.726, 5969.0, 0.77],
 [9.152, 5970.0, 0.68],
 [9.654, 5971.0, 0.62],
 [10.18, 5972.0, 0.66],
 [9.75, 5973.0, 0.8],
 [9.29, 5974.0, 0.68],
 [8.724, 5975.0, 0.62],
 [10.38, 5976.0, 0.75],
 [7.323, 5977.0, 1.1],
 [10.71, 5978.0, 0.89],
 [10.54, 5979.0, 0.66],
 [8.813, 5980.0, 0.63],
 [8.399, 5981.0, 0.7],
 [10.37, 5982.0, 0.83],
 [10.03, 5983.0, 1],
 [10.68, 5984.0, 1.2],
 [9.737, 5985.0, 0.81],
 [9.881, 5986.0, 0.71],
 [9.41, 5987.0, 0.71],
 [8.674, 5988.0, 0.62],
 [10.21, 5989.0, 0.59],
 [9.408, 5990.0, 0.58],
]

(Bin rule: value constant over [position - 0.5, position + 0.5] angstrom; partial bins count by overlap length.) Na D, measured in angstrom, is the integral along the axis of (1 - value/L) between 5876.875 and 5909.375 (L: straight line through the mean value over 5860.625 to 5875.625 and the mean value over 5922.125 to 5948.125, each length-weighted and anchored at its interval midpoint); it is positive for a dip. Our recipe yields 5.8 angstrom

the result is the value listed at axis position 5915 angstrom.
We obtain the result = 9.713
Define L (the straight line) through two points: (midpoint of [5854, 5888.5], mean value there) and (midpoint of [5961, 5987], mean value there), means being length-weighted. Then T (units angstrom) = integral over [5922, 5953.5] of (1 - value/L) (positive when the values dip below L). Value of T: 1.5 angstrom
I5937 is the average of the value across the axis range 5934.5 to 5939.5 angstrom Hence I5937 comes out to 8.82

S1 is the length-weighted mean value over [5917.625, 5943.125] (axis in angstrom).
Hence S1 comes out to 9.27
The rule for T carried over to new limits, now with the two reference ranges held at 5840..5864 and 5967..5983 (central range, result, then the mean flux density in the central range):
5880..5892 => 2.7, 7.6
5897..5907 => 1.0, 8.83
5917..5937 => 1.1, 9.17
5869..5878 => 0.2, 9.59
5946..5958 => 0.2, 9.48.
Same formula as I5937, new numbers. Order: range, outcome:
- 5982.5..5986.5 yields 10.1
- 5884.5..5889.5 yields 6.96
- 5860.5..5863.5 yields 10.8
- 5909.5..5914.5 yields 9.71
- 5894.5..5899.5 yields 7.28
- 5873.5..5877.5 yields 9.35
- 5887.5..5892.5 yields 5.43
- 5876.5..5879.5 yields 9.89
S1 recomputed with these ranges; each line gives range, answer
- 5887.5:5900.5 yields 6.68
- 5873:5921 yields 8.64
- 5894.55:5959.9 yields 9.19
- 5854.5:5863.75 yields 10.2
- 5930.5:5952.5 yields 9.24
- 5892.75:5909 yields 8.45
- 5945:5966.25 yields 9.54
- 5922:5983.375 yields 9.44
